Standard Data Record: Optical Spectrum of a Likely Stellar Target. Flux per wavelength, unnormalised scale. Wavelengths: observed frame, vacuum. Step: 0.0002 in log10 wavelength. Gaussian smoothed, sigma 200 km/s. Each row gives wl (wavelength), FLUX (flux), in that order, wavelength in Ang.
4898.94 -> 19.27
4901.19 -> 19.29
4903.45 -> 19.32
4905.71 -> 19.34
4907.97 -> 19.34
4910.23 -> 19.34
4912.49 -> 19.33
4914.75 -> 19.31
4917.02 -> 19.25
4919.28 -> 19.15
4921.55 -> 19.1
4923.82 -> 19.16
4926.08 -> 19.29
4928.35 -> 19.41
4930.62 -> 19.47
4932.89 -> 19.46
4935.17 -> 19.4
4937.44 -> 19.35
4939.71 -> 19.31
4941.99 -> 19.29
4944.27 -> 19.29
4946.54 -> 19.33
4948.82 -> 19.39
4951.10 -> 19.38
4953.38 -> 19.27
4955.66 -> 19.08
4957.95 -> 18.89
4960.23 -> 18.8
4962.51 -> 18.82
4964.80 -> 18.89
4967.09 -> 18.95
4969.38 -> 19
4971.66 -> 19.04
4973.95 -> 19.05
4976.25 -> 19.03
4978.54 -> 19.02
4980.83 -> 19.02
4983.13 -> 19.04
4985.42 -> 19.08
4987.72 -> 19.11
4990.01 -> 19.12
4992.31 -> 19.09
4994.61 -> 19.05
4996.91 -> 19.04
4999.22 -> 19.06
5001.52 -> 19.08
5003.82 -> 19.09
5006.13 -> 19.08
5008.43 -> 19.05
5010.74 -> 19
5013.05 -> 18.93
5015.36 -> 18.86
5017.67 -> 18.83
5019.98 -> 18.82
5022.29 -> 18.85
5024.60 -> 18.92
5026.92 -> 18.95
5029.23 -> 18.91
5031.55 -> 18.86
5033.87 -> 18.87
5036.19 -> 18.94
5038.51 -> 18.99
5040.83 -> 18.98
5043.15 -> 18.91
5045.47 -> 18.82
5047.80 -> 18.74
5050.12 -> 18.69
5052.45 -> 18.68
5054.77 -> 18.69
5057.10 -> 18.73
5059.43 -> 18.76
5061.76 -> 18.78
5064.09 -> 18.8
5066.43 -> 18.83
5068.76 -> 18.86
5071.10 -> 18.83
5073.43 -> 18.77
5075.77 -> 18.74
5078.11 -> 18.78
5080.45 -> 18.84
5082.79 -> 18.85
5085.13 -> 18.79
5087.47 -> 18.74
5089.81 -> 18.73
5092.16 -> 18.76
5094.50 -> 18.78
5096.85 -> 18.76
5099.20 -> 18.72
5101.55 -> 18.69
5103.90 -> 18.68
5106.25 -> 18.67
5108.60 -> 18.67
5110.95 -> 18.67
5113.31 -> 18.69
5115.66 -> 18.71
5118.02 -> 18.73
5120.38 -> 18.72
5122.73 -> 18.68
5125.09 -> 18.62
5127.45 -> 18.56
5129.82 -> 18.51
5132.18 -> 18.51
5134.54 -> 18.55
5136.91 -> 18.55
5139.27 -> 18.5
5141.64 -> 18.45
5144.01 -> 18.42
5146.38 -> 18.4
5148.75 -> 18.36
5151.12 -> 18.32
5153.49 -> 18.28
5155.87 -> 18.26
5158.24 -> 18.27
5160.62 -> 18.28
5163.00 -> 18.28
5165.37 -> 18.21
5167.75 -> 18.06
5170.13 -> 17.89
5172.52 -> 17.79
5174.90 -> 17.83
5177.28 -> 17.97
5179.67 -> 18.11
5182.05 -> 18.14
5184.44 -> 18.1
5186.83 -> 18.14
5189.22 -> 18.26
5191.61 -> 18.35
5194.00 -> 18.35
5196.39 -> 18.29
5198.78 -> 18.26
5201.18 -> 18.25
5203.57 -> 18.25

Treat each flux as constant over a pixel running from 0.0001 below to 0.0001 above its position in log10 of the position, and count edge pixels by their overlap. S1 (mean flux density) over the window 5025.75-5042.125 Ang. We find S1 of 18.9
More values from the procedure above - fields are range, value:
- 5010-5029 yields 18.9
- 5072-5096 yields 18.8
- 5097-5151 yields 18.6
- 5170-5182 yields 17.9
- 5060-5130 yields 18.7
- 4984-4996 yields 19.1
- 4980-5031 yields 19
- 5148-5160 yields 18.3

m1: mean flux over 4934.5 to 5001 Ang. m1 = 19.1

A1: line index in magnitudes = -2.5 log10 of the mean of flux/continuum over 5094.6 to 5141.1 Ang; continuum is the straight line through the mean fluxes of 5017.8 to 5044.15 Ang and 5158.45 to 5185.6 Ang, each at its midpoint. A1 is -0.01 mag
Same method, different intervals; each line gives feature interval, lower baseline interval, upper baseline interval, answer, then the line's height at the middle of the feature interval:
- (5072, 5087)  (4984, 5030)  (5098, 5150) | 0.00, 18.7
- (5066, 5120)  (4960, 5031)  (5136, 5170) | -0.01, 18.6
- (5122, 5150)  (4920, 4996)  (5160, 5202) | -0.01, 18.3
